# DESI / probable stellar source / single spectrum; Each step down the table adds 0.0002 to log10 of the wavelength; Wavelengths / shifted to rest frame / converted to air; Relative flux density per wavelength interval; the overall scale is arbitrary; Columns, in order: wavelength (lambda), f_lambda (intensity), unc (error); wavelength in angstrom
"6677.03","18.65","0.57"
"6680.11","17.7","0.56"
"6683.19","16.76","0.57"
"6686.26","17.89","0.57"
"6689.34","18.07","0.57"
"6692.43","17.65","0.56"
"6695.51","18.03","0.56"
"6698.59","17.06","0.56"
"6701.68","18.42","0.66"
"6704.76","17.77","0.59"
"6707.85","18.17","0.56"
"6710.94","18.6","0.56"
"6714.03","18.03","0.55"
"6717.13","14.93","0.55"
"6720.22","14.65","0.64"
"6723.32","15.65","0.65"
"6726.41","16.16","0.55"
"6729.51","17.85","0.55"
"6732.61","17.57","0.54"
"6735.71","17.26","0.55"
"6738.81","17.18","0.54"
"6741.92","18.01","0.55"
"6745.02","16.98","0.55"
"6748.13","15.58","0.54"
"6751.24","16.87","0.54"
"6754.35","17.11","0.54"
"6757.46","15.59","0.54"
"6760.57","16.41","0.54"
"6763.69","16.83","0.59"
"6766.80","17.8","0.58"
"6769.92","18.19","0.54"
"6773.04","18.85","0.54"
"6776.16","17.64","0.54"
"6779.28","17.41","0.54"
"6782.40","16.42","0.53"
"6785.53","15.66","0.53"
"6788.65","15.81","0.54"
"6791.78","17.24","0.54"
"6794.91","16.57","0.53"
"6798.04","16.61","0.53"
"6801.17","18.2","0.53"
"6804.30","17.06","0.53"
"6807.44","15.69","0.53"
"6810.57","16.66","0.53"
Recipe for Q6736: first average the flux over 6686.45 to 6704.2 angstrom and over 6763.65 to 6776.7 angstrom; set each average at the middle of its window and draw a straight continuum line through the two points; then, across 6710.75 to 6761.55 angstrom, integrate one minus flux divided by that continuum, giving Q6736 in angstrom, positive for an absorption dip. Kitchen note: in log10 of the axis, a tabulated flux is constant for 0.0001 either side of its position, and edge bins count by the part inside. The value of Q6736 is 3.5 angstrom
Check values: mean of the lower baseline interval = 17.8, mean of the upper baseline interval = 18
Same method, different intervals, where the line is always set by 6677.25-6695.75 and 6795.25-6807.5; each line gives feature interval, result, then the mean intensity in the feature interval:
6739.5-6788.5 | 0.7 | 17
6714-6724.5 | 1.2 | 15.5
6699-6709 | -0.2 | 18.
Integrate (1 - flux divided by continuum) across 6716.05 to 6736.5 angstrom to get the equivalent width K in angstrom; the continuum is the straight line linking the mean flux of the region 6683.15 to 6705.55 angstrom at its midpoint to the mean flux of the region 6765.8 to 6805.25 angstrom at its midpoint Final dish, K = 1.48 angstrom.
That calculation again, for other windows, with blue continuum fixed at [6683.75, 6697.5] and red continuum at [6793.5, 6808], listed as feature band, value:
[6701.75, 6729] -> 1.13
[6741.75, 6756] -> 0.44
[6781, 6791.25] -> 0.57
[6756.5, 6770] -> 0.25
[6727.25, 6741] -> 0.02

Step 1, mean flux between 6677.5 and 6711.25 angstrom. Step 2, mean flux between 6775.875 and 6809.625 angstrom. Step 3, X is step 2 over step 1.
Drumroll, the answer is 0.94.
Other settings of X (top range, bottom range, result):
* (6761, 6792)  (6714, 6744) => 1.03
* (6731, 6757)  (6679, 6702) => 0.96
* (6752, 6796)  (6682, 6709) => 0.95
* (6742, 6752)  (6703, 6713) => 0.92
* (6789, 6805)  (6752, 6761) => 1.04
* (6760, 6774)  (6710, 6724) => 1.08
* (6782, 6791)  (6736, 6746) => 0.92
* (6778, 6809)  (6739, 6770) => 0.99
